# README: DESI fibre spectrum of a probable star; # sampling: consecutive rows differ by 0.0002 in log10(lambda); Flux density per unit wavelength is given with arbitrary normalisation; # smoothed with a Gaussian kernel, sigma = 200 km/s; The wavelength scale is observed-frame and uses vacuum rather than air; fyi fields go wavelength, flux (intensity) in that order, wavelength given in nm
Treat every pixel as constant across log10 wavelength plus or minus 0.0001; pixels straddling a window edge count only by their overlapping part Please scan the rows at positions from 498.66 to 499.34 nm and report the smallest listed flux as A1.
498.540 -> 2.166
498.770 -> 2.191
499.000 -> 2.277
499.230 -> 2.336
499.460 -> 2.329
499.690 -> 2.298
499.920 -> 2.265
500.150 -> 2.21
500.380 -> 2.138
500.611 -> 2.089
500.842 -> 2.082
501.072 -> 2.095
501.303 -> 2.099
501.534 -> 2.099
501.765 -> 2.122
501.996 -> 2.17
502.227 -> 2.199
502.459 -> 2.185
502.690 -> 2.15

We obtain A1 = 2.191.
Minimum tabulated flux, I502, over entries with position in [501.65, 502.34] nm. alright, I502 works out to 2.122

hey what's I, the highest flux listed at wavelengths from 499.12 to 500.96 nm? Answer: 2.336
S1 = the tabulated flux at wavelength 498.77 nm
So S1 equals 2.191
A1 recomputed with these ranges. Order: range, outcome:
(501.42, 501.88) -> 2.099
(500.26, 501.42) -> 2.082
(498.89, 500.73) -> 2.089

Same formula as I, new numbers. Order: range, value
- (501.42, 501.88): 2.122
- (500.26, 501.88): 2.138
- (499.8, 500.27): 2.265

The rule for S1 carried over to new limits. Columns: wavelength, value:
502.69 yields 2.15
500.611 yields 2.089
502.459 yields 2.185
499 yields 2.277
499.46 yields 2.329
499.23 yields 2.336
